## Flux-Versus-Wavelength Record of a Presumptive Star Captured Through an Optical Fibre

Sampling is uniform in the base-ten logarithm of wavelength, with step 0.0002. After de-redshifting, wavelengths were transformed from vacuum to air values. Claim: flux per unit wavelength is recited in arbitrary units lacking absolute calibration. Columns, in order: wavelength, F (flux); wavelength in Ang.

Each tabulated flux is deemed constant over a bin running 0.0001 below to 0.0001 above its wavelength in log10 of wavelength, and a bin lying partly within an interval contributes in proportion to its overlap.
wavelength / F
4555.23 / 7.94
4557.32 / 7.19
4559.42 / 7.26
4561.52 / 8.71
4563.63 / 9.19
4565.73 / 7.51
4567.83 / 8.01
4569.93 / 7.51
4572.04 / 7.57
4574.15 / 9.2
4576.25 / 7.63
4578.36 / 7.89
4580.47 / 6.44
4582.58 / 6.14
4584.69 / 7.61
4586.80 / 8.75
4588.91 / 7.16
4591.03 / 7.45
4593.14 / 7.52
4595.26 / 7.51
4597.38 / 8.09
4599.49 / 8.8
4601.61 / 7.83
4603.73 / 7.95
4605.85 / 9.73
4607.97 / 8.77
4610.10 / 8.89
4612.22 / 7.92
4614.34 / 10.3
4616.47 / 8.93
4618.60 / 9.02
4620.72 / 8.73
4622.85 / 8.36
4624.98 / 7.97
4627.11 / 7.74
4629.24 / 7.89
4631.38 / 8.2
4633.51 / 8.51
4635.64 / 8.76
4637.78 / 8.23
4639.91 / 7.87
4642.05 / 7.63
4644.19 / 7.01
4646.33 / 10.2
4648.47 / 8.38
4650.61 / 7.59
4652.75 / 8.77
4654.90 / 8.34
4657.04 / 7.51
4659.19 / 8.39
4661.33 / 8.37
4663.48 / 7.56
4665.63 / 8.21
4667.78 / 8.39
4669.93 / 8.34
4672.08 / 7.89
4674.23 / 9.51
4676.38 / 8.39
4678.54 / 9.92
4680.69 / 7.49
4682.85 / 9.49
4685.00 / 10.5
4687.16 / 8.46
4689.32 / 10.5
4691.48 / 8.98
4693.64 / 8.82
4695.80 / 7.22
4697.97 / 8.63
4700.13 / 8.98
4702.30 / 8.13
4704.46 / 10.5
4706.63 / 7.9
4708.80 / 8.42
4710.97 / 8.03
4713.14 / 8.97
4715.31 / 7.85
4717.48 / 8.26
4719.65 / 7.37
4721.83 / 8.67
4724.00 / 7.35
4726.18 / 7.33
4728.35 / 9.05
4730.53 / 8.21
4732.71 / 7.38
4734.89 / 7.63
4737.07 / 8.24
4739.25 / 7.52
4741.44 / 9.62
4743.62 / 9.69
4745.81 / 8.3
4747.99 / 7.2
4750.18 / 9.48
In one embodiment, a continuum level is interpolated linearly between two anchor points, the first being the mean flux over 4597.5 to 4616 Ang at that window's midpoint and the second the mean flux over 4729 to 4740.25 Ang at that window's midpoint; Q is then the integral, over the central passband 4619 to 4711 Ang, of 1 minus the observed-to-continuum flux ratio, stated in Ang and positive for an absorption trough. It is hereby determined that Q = -1.8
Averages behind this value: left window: 8.75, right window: 7.85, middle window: 8.49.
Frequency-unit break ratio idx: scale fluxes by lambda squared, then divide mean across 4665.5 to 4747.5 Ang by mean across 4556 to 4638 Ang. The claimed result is 1.10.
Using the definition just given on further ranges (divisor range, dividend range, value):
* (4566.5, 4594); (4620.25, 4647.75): 1.11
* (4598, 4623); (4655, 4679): 0.98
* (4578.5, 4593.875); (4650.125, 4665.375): 1.14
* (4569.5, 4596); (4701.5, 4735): 1.15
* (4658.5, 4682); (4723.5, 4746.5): 1.01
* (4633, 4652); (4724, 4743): 1.02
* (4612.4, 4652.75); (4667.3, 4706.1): 1.08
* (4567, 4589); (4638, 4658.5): 1.10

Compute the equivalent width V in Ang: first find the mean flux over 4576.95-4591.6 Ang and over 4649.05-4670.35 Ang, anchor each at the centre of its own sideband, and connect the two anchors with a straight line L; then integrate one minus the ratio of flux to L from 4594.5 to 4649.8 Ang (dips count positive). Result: -4.9 Ang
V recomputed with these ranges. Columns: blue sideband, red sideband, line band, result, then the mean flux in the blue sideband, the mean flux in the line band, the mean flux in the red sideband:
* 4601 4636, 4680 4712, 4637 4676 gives 2.0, 8.56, 8.24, 8.82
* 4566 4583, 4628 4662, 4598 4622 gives -2.7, 7.6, 8.79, 8.22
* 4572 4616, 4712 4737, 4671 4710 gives -4.1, 8.08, 8.87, 8.02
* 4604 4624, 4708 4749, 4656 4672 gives 0.9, 8.92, 8.1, 8.16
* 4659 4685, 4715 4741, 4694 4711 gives -0.6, 8.59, 8.52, 7.95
